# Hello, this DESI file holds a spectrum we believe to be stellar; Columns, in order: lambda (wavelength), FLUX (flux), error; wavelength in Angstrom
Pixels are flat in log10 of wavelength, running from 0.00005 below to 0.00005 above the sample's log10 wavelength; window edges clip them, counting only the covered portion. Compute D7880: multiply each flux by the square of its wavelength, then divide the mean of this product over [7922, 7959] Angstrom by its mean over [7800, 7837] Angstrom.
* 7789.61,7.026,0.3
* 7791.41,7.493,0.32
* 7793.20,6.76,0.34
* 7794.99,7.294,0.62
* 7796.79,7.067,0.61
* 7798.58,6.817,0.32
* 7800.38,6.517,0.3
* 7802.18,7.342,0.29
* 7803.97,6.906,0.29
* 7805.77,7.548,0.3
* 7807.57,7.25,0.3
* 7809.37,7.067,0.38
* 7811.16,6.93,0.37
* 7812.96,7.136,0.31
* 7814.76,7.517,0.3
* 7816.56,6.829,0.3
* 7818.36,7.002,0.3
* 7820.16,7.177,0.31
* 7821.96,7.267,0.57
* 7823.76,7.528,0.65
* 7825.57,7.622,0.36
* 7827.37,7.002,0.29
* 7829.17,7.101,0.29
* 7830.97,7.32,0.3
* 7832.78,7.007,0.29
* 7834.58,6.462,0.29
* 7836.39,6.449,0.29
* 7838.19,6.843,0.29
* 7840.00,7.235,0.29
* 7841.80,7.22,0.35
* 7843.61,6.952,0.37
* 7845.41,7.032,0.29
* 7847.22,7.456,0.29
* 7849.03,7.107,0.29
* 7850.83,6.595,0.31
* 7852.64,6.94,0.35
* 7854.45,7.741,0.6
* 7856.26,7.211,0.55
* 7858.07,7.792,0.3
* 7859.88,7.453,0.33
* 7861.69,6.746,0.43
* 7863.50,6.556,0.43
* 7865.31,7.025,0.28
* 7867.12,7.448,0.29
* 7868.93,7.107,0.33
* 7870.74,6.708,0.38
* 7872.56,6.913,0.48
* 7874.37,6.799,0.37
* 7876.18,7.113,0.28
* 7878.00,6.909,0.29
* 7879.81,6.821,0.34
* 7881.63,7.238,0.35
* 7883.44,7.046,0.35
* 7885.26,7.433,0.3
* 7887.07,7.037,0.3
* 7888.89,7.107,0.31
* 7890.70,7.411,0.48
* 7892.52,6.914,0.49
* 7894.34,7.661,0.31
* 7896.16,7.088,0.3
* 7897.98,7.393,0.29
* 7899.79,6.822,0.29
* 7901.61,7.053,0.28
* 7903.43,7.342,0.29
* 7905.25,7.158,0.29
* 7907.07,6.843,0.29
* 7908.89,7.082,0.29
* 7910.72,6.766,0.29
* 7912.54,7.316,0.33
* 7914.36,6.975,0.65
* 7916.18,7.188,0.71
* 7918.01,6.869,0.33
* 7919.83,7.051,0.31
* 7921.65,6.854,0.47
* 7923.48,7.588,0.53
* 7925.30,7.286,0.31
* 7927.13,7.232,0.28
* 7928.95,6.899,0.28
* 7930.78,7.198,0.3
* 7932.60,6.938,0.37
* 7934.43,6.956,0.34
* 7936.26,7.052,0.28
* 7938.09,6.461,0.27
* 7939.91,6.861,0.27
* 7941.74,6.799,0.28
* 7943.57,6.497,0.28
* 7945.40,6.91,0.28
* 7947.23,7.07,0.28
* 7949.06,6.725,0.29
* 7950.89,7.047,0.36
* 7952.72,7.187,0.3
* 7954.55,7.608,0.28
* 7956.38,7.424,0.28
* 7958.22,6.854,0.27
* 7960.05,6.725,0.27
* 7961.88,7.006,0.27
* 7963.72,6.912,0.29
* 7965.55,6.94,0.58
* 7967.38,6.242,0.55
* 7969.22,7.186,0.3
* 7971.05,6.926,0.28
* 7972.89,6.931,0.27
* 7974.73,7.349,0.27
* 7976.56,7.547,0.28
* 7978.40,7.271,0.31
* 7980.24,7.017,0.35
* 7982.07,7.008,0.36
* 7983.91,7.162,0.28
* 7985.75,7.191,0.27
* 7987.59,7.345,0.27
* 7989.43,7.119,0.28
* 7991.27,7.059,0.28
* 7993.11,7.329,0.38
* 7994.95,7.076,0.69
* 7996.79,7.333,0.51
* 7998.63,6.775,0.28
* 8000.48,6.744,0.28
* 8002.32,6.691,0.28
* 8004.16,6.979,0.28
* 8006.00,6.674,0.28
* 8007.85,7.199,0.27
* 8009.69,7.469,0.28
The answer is 1.0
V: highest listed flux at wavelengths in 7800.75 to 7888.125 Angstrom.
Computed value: 7.792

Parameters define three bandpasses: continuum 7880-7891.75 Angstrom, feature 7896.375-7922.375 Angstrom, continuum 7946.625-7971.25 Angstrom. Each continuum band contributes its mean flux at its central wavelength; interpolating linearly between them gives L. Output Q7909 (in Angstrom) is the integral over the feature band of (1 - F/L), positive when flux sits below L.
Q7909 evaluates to 0.3 Angstrom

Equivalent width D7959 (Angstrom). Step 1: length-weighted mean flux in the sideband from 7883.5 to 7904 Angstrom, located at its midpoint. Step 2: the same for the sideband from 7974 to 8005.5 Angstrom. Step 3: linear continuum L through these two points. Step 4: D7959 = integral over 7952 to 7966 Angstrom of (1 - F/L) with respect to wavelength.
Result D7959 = 0.1 Angstrom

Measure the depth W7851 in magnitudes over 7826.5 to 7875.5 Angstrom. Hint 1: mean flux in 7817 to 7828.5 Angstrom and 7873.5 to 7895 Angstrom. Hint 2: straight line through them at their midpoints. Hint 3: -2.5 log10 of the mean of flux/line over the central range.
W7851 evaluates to 0.02 mag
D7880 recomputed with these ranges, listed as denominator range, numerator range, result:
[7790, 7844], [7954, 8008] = 1.04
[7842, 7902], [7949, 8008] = 1.02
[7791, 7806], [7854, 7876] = 1.03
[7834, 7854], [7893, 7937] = 1.04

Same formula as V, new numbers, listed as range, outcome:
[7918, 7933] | 7.588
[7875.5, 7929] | 7.661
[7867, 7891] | 7.448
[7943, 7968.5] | 7.608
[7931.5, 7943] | 7.052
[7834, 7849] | 7.456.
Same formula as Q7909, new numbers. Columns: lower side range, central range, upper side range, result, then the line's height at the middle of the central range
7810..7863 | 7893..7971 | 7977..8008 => 0.67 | 7.08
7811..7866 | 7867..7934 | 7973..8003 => 0.20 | 7.11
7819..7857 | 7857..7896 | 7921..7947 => -0.31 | 7.05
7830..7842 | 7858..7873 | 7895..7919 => -0.14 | 6.98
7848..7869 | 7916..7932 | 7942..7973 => -0.24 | 7.02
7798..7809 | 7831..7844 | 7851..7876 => 0.32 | 7.08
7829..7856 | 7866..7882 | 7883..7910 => 0.24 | 7.11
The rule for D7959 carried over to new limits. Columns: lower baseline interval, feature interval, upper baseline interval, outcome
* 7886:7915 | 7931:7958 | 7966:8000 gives 0.5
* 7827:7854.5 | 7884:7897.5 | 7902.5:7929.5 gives -0.3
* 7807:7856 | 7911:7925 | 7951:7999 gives 0.0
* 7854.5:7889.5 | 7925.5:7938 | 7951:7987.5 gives 0.1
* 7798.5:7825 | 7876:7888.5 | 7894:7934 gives 0.1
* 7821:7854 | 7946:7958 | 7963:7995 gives -0.1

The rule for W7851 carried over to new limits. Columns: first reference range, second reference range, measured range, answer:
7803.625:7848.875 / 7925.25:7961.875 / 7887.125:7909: -0.02 mag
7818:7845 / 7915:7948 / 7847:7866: -0.01 mag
